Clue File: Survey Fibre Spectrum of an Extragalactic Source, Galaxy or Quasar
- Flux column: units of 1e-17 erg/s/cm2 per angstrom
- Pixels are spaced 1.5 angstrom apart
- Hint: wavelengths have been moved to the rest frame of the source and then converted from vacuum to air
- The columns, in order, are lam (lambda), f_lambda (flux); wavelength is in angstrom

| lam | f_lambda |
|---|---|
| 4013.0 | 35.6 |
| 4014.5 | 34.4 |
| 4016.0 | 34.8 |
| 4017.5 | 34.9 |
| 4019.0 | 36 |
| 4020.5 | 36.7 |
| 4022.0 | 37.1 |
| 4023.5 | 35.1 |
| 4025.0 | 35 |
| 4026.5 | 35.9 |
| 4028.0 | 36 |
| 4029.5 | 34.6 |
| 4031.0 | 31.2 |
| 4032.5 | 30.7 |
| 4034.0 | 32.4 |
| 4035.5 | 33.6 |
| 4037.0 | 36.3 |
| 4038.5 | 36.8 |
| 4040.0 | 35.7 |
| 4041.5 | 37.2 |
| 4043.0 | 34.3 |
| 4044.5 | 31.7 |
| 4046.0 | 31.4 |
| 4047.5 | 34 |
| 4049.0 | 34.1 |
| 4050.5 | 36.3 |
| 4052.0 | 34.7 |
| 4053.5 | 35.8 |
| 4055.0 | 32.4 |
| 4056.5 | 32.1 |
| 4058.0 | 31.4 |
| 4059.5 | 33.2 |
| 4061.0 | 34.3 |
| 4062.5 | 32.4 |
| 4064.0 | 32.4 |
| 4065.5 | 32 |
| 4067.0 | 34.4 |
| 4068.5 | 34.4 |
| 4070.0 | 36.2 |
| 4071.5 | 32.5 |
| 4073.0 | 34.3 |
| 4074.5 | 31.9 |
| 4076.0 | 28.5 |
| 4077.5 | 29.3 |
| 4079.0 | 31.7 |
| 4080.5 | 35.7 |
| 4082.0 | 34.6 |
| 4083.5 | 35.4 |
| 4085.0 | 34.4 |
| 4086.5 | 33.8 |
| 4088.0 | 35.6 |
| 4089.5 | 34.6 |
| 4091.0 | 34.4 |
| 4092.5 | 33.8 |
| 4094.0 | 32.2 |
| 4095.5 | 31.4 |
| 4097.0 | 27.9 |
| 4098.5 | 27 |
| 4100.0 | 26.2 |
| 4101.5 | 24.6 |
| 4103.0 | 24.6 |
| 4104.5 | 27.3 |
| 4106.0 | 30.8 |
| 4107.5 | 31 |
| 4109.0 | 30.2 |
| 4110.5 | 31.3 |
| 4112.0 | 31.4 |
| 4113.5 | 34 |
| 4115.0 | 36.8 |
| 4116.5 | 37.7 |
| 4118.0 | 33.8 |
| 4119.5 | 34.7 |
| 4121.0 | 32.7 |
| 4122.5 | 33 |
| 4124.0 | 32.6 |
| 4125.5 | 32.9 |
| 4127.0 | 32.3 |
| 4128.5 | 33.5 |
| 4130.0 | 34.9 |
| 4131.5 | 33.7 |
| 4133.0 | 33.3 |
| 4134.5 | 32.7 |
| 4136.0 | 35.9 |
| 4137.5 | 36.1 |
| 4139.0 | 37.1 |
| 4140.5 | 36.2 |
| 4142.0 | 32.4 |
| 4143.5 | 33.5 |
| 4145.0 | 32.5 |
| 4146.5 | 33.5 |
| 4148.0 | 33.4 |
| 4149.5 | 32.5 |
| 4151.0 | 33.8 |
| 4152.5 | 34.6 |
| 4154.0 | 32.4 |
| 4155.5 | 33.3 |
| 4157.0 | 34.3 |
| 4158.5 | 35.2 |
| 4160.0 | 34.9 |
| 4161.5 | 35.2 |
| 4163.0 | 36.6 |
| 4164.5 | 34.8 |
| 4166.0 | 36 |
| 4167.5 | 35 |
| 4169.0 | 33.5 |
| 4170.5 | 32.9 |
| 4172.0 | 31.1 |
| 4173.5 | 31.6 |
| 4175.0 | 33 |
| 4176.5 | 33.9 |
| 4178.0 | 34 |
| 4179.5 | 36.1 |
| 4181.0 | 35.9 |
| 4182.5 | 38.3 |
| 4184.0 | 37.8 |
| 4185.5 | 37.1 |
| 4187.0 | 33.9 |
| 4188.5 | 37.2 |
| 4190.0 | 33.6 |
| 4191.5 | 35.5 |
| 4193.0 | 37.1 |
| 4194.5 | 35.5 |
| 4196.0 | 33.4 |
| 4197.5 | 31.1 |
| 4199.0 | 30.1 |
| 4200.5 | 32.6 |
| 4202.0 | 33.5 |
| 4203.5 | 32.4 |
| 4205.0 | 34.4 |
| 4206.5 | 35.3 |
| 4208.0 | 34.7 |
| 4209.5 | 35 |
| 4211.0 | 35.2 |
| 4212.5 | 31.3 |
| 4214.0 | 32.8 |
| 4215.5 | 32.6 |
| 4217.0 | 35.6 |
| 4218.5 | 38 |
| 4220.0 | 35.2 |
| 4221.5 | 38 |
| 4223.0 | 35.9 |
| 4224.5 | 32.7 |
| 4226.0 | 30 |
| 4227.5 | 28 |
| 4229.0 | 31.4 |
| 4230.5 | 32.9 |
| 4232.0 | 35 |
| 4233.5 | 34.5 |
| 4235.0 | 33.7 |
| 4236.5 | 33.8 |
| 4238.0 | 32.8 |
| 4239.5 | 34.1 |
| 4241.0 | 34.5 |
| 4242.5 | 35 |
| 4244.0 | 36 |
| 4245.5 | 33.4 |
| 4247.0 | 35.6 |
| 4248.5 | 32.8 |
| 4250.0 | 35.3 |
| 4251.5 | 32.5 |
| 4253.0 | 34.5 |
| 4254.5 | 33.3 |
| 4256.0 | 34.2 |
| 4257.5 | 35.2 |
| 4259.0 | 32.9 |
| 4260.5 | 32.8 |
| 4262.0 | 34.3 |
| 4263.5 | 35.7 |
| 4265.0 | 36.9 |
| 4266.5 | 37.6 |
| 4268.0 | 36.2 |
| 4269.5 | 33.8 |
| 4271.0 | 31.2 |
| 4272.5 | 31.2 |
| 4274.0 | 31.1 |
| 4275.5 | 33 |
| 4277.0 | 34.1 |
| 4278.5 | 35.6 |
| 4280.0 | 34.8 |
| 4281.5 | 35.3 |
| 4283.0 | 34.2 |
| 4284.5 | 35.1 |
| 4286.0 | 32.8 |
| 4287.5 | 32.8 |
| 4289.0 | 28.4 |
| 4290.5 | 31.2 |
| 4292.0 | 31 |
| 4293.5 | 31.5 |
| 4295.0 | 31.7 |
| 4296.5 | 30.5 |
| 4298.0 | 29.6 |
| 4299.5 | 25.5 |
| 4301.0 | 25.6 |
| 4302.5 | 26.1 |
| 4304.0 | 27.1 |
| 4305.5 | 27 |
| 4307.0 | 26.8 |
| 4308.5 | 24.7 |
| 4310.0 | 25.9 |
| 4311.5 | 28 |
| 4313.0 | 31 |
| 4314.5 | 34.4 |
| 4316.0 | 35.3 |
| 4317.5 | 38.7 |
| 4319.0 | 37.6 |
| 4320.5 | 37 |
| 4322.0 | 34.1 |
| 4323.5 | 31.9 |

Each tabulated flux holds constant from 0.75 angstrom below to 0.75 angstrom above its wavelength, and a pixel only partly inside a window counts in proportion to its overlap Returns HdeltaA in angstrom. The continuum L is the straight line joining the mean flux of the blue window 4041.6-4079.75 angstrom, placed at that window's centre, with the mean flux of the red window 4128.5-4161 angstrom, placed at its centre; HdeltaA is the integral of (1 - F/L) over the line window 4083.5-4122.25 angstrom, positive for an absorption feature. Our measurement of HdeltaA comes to 2.1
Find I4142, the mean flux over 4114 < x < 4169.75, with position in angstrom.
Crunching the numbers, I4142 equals 34.3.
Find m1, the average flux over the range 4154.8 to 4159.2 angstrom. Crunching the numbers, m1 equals 34.3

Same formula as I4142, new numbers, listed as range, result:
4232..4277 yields 34.1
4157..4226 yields 34.5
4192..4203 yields 33.4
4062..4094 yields 33.4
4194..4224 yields 34.1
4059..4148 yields 32.7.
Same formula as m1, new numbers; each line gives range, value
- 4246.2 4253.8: 34.1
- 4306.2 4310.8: 25.8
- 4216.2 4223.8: 36.5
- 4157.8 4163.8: 35.5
